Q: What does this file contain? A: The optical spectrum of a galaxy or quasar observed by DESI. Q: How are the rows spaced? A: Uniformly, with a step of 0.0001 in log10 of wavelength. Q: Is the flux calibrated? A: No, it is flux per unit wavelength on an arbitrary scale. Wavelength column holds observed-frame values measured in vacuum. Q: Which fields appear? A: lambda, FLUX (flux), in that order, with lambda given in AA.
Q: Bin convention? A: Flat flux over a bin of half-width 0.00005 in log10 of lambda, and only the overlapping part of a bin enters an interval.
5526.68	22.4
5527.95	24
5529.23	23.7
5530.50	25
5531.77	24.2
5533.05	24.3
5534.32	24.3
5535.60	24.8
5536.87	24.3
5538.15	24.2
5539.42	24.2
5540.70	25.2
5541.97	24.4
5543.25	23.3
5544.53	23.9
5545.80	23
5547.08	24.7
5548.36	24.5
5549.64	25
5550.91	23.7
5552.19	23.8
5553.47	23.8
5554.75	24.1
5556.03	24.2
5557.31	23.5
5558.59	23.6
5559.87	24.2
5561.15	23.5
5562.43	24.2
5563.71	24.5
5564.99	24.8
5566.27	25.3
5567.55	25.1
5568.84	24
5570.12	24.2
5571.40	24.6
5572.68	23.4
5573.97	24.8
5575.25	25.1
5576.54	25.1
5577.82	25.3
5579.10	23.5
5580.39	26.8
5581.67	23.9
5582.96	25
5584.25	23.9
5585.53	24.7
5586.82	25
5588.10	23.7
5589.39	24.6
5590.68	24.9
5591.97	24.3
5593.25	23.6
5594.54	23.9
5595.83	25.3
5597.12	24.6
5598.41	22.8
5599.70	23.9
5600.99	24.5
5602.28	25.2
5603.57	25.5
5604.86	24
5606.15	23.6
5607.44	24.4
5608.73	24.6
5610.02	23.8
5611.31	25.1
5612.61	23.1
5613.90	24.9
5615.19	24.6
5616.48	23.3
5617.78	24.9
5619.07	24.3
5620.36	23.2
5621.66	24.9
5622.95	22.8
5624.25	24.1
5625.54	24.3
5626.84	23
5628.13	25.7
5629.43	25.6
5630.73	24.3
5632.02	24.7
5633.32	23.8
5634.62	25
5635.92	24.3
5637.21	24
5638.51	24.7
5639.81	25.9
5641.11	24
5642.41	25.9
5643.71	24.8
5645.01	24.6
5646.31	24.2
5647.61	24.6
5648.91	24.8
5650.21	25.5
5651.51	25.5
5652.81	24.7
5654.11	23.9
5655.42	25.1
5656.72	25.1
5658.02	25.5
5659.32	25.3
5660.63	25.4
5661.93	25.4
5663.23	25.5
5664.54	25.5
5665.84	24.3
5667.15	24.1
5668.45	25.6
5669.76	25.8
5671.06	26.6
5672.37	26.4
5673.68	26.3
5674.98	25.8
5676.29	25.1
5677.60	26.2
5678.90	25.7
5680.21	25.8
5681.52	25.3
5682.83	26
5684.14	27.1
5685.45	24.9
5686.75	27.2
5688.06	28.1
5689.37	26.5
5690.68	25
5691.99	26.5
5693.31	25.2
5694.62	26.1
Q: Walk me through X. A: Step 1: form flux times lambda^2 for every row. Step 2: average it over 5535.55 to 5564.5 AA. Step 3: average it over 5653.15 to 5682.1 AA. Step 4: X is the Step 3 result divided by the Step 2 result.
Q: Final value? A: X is 1.10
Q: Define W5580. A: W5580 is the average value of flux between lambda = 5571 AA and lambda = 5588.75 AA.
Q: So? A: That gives 24.6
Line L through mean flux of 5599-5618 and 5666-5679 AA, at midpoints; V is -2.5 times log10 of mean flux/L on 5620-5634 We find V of 0.02 mag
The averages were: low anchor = 24.3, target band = 24.2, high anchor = 25.7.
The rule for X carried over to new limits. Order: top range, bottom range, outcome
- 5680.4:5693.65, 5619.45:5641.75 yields 1.10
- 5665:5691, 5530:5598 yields 1.11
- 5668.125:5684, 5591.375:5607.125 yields 1.10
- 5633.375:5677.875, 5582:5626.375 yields 1.05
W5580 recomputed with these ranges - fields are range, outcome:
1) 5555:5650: 24.4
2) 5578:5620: 24.4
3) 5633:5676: 25.1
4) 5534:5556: 24.2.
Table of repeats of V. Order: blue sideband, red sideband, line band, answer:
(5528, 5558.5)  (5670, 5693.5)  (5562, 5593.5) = 0.002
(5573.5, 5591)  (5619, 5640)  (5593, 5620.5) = 0.012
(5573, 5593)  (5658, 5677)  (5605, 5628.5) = 0.038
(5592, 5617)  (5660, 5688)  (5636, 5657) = 0.016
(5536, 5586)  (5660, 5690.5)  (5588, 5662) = 0.029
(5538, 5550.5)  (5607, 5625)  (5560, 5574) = -0.007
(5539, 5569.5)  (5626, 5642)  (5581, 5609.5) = 0.001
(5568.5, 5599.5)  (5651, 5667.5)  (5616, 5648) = 0.017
